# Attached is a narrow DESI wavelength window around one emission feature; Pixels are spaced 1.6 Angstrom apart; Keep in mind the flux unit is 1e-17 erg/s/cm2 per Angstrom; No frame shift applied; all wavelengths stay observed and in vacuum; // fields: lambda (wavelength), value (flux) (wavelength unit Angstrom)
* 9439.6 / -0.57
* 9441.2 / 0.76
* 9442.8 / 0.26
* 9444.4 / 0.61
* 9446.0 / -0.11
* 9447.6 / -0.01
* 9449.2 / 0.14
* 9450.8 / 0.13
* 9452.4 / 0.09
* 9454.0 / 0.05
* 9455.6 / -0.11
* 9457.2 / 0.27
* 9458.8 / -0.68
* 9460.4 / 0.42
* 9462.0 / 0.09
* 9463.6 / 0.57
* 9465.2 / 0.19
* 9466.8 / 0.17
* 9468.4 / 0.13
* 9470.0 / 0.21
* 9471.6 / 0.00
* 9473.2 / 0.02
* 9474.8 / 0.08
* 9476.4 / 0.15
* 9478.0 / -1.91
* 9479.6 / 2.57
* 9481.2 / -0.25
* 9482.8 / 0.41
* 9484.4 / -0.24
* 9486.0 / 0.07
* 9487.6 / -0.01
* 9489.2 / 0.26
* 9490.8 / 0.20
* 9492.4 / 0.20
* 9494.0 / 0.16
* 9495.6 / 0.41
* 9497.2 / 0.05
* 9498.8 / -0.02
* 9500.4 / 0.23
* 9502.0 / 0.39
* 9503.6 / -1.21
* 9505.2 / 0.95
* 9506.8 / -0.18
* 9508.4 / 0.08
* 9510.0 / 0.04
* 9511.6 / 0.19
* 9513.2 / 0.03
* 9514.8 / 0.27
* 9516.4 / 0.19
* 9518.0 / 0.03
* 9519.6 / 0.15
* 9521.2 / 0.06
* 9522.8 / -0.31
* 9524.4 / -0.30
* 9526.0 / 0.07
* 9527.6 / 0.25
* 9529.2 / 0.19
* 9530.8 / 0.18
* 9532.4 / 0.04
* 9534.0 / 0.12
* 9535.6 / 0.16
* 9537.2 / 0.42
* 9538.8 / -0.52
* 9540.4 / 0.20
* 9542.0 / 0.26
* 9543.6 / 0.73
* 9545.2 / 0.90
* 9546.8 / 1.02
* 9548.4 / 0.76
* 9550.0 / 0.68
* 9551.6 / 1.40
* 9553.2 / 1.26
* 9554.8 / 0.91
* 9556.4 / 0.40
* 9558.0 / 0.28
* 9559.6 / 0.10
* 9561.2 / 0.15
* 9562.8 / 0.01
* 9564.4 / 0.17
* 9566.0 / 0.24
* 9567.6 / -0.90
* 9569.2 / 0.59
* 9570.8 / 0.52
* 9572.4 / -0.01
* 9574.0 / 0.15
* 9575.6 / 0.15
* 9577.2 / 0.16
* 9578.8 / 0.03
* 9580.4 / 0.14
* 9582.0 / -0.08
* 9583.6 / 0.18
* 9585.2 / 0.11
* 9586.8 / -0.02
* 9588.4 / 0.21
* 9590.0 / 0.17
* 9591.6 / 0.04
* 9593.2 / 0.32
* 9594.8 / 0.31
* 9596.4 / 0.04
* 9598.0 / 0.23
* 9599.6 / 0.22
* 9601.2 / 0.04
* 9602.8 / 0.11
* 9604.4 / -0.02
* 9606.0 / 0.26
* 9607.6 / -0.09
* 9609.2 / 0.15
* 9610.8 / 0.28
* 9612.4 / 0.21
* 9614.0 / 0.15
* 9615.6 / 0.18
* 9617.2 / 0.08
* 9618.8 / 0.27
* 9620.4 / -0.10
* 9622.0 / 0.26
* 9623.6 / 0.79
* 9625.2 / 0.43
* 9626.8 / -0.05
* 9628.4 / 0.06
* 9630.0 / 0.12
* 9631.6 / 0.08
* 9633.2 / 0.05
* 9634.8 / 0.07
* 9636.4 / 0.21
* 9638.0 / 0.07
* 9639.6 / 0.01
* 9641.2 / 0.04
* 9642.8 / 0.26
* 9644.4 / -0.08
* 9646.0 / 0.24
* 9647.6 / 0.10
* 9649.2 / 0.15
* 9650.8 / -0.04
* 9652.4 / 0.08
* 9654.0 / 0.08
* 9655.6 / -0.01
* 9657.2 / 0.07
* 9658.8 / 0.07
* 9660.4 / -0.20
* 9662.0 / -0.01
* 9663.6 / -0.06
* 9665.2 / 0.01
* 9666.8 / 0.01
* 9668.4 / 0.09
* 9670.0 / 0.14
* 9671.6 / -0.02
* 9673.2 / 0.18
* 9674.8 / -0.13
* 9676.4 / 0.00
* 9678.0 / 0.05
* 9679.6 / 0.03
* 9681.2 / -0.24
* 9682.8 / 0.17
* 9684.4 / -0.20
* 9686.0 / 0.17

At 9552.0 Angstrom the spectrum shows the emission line [O II] 3727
